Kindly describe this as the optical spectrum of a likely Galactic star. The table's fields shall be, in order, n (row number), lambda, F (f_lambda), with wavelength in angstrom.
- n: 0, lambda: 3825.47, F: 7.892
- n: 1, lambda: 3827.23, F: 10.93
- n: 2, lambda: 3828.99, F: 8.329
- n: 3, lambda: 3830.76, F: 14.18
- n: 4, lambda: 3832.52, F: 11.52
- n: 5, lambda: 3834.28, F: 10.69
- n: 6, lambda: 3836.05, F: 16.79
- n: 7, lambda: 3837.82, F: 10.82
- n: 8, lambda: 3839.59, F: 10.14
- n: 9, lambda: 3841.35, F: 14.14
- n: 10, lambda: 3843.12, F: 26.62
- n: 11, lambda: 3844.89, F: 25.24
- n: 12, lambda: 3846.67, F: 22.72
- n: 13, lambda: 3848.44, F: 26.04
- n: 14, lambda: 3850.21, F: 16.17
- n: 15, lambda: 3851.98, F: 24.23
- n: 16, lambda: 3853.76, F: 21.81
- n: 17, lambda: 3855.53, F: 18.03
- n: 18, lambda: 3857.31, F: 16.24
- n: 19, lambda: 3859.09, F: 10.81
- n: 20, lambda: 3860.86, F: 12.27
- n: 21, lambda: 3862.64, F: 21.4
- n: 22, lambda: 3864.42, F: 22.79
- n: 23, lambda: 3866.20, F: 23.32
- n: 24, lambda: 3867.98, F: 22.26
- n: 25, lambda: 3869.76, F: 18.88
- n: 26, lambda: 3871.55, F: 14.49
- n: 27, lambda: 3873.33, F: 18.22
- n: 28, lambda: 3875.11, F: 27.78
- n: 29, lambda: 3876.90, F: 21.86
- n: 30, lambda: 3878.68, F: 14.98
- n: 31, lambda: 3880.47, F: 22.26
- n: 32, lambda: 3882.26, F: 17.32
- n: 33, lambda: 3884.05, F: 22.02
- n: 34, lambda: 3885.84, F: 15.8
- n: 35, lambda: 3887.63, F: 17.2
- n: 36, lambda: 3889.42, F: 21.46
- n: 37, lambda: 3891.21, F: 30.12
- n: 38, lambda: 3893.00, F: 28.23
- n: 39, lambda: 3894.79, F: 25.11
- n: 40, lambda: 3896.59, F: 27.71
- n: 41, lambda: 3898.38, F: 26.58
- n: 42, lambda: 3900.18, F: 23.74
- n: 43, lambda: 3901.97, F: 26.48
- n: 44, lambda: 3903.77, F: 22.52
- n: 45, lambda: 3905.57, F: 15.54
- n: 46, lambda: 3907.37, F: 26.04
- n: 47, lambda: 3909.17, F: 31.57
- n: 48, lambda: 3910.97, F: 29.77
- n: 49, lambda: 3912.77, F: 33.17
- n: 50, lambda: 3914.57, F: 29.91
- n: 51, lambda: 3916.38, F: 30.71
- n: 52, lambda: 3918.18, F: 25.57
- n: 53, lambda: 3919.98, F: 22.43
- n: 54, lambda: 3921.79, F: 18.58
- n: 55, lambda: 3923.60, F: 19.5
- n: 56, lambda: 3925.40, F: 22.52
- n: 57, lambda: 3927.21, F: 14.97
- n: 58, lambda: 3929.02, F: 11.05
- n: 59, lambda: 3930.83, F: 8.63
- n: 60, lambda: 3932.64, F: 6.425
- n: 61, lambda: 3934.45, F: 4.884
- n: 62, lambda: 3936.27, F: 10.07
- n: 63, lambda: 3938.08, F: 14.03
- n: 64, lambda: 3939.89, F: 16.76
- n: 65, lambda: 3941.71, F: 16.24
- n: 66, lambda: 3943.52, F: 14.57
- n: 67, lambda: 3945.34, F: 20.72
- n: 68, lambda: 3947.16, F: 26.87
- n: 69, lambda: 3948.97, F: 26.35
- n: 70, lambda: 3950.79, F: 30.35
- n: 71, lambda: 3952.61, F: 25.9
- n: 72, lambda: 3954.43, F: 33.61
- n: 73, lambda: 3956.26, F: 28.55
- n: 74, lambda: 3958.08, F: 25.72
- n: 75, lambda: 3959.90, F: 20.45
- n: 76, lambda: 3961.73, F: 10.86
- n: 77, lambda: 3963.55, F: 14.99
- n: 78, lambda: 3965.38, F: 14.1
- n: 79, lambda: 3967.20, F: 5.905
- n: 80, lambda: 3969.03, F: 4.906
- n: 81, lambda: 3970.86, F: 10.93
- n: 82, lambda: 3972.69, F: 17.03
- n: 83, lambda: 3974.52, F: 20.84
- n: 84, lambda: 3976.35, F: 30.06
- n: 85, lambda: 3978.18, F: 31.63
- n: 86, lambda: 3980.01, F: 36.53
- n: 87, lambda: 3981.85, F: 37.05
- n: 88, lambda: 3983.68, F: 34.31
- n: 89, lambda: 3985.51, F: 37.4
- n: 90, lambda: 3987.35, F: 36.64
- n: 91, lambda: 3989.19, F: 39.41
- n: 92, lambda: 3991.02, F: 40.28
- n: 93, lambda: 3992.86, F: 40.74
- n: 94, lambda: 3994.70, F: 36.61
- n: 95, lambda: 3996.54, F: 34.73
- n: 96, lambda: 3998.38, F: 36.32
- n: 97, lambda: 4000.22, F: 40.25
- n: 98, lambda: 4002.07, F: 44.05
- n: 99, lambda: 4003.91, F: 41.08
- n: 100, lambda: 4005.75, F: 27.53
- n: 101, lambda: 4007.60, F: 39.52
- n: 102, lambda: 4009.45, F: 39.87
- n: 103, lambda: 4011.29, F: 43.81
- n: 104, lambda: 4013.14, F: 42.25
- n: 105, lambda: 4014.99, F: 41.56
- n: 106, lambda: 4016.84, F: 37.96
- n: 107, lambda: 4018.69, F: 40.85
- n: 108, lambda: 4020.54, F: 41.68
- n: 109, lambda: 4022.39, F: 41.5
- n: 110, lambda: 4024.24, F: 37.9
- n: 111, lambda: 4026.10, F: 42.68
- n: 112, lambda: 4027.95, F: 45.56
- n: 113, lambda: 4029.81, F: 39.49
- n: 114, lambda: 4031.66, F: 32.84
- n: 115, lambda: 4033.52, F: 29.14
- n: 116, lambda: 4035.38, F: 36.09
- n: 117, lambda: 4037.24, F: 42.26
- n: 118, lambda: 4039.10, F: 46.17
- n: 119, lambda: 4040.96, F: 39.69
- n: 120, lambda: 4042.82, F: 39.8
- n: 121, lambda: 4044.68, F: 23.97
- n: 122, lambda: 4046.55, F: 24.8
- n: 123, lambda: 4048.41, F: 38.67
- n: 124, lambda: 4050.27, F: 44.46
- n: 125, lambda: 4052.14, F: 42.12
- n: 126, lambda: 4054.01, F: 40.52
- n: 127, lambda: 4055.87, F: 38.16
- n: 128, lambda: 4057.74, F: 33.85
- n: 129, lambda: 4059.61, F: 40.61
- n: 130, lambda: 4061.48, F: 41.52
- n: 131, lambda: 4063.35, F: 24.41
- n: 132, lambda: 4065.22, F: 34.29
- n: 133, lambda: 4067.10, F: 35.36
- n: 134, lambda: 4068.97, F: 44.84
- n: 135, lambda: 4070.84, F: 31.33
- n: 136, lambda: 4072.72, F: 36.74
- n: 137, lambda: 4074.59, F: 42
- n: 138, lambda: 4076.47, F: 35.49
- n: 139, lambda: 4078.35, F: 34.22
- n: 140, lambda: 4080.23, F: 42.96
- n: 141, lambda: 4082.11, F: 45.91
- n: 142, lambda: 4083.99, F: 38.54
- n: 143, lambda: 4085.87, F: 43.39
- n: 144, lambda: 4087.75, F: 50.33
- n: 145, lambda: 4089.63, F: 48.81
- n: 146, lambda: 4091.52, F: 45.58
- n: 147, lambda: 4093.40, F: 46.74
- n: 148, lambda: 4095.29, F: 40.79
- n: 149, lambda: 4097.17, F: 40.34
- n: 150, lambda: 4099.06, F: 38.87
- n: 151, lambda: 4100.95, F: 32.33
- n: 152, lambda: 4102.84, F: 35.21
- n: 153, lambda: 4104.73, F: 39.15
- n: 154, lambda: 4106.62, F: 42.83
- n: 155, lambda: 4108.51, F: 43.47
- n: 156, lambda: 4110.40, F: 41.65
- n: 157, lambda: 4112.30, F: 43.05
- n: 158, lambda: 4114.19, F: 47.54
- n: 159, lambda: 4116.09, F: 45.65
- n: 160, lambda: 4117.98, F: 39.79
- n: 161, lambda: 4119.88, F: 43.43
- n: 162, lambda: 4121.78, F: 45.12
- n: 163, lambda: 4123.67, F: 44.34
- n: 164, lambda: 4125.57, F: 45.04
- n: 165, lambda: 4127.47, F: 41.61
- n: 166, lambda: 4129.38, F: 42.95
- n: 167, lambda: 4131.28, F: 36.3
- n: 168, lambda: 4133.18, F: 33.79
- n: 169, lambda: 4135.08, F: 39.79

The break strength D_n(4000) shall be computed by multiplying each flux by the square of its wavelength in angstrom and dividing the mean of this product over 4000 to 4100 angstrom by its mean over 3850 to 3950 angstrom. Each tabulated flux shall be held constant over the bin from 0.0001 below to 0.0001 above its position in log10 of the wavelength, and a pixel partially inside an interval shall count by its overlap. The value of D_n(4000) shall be 2.1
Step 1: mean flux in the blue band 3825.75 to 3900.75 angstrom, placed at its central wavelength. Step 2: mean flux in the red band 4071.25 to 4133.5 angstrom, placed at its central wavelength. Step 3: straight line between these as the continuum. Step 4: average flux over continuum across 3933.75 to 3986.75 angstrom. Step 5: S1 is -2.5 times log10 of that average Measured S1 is 0.30 mag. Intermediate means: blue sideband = 19.2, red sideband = 41.6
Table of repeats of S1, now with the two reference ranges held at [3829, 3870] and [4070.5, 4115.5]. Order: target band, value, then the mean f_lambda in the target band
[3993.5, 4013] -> -0.179 mag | 38.6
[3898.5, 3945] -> 0.222 mag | 19.9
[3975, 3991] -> -0.148 mag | 35.3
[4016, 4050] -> -0.074 mag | 38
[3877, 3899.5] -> -0.033 mag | 22.4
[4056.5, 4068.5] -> 0.086 mag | 35.5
